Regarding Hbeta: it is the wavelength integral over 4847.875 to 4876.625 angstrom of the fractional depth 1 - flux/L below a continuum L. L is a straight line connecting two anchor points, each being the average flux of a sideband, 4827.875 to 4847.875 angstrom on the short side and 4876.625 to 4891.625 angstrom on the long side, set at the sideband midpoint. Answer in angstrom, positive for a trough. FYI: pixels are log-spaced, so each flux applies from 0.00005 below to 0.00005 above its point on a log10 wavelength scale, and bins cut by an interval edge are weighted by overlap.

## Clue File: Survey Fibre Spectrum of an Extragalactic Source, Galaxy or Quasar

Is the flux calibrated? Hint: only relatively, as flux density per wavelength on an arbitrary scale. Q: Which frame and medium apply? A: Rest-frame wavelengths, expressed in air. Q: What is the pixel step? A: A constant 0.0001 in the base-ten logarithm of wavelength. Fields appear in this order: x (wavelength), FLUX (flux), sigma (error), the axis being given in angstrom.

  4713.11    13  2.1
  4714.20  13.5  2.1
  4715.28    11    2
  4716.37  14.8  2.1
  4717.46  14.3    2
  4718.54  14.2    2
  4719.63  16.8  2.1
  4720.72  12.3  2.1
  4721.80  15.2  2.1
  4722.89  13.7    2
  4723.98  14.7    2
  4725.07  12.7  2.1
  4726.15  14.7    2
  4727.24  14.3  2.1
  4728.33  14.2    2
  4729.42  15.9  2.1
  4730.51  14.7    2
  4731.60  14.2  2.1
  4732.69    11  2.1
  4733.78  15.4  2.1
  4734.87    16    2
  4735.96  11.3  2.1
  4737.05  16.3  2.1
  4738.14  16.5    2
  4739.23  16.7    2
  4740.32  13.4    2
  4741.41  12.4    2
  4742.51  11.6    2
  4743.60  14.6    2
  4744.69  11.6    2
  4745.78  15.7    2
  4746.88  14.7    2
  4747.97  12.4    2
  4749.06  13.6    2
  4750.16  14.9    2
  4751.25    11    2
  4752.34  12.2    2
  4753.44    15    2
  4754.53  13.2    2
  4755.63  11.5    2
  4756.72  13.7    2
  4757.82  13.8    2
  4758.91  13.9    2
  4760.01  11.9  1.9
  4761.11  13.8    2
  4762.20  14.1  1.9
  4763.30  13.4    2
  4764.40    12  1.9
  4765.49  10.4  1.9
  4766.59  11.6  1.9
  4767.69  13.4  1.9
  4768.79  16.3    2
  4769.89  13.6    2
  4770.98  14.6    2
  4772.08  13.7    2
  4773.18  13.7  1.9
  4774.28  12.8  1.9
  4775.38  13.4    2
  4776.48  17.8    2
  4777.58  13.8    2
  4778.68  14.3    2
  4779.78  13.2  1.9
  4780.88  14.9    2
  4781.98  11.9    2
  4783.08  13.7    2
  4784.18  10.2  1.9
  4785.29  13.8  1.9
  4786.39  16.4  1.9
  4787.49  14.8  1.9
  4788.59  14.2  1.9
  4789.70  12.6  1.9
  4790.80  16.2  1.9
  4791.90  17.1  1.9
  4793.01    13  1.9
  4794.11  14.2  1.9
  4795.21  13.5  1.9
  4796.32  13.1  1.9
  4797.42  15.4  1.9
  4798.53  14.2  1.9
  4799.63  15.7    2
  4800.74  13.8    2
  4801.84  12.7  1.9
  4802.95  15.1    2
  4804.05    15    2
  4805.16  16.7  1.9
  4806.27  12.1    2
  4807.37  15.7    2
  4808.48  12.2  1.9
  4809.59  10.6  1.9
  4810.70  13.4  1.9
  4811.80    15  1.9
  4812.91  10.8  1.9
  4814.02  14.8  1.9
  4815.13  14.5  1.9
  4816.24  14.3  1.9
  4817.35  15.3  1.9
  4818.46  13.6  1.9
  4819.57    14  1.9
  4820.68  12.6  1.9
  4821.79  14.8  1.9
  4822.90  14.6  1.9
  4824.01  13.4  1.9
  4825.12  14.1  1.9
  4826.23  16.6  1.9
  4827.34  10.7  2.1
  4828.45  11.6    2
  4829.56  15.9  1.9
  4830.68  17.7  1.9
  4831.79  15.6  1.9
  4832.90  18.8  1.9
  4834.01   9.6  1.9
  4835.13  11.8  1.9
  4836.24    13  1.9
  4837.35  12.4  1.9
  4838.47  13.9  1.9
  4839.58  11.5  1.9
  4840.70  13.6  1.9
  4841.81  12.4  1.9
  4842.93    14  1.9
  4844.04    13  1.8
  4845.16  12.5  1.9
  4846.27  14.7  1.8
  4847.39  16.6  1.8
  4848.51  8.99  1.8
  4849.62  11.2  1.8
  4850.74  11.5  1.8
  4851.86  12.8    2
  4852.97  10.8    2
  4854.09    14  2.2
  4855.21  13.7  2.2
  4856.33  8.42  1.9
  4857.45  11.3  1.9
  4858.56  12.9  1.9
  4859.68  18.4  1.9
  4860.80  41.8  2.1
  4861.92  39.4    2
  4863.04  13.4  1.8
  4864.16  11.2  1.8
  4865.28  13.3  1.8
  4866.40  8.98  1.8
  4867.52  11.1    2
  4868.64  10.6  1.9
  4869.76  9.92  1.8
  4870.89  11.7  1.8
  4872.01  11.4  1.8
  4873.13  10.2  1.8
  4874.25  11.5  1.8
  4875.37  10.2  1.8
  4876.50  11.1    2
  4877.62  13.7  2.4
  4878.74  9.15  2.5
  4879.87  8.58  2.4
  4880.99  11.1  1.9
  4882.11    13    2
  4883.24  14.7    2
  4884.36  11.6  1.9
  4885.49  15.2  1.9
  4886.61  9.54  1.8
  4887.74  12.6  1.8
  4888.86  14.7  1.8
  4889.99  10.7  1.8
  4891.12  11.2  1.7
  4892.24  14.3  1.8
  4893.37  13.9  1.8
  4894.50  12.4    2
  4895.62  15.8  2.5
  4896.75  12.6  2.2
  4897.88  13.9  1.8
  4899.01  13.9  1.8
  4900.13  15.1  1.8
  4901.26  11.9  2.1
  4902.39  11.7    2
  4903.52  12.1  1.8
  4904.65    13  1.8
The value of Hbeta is -2.4 angstrom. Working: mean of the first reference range 13.8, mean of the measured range 13.9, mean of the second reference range 12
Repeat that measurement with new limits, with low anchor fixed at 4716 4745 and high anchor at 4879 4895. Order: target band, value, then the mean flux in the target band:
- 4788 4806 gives -1.4 angstrom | 14.5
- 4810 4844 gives -1.9 angstrom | 13.8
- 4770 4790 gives -0.4 angstrom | 13.9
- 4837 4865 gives -4.9 angstrom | 15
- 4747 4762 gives 0.8 angstrom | 13.2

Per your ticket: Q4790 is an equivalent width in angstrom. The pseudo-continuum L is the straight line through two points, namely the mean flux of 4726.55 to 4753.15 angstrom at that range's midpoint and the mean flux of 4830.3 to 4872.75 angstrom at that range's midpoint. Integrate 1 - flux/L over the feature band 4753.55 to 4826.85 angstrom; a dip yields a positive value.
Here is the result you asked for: 0.89 angstrom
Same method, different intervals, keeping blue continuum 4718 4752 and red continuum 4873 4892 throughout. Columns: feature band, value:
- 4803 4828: -2.05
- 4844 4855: -0.30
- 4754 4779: 0.14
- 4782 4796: -0.86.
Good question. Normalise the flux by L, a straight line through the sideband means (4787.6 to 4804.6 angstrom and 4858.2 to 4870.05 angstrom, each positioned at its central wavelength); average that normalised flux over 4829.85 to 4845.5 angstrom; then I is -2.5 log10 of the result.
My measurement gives 0.20 mag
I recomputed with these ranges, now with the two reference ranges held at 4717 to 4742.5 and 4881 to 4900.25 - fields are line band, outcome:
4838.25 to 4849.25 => 0.03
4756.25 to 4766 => 0.09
